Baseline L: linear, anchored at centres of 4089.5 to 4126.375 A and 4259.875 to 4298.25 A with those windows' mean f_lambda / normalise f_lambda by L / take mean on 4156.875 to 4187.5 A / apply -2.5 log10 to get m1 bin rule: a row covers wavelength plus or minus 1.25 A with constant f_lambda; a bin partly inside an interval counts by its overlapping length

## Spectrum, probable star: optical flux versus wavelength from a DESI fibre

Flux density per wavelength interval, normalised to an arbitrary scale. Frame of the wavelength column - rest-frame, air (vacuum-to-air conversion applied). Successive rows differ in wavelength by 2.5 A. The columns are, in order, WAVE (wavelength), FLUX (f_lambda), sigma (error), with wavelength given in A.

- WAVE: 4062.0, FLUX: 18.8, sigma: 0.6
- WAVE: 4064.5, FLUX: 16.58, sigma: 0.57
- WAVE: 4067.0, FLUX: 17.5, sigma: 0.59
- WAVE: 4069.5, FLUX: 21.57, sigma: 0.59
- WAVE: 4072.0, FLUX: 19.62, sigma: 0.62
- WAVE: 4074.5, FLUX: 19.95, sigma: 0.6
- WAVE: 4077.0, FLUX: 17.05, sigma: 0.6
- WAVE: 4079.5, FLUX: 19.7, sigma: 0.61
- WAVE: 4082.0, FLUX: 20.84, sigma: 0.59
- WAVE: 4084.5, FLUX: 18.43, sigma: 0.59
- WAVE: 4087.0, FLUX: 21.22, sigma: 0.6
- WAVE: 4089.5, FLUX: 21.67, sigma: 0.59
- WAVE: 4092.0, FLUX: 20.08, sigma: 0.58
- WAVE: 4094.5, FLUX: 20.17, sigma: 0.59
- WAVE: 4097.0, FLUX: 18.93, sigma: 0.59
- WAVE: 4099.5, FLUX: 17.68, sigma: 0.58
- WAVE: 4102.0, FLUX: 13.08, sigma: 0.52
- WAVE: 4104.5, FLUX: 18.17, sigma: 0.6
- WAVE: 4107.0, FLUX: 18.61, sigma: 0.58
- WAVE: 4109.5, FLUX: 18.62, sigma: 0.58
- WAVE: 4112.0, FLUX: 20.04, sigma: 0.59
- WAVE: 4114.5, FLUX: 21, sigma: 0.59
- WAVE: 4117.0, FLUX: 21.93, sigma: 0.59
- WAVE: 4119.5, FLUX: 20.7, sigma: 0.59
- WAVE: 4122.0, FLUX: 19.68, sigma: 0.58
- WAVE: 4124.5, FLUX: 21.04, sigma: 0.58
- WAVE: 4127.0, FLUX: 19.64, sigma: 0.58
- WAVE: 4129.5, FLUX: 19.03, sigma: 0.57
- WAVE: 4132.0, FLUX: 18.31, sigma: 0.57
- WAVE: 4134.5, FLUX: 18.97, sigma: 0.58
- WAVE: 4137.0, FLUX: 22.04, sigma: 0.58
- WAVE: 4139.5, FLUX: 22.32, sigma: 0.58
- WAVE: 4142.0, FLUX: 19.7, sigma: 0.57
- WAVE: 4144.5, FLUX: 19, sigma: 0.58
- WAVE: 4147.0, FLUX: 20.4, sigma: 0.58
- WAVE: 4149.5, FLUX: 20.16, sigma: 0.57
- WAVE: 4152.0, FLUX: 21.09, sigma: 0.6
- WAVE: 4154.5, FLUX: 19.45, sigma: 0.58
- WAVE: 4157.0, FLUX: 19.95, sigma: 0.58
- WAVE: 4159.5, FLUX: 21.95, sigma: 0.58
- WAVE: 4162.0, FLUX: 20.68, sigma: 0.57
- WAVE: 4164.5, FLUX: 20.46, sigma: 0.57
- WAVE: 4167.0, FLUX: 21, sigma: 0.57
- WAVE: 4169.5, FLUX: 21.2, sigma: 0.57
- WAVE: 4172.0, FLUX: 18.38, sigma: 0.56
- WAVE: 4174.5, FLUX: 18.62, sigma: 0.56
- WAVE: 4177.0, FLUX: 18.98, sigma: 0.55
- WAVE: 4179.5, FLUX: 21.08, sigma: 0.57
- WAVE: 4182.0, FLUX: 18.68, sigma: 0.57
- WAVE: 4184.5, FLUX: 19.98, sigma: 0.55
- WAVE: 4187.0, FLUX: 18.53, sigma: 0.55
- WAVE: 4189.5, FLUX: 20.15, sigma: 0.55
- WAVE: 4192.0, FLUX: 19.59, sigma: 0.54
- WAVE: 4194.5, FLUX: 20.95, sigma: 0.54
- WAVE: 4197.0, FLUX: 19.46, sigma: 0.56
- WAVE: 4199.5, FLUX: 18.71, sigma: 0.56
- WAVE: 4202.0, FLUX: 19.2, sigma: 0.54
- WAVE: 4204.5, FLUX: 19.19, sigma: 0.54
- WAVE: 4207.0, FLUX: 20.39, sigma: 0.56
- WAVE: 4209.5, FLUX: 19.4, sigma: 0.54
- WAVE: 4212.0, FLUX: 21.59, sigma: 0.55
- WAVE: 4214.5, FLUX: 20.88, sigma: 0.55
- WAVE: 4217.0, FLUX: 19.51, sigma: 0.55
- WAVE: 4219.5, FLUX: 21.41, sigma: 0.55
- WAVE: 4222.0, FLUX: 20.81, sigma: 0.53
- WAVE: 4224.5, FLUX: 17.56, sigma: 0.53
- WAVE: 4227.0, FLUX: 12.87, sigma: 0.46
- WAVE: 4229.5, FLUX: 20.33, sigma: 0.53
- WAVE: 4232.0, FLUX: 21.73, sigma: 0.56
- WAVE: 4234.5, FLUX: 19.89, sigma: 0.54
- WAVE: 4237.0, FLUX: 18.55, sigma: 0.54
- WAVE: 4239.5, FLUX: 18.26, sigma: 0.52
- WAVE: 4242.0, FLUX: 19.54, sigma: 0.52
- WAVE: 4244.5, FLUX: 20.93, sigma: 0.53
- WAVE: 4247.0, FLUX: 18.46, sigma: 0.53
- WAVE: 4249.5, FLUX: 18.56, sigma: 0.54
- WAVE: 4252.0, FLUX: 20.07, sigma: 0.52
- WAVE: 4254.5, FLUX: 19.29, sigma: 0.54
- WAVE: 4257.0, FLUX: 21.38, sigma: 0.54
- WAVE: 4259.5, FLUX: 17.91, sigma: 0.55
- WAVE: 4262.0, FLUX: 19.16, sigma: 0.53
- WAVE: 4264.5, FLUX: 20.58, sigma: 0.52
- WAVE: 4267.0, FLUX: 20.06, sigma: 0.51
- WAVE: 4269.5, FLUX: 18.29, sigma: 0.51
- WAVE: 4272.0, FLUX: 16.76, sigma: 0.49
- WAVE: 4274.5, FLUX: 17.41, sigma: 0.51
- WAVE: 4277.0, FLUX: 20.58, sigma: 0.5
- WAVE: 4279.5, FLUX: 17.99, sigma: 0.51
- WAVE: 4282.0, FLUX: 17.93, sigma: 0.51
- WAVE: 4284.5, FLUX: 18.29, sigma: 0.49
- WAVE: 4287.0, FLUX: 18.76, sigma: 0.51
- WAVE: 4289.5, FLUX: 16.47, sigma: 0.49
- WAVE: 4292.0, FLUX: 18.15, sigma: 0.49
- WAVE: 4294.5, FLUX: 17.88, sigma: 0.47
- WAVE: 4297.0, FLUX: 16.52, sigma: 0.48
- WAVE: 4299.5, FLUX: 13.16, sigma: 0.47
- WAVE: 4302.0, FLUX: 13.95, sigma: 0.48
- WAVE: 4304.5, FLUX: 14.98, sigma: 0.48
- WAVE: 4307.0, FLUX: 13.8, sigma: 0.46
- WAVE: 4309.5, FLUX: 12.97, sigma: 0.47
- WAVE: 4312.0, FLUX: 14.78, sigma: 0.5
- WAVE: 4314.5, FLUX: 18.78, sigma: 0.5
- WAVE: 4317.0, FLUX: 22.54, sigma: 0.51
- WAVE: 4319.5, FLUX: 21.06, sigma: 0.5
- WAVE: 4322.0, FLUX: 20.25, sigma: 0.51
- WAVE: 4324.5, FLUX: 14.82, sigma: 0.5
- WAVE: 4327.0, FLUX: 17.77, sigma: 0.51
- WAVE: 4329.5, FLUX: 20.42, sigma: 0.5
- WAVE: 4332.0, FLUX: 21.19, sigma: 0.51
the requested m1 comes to -0.057 mag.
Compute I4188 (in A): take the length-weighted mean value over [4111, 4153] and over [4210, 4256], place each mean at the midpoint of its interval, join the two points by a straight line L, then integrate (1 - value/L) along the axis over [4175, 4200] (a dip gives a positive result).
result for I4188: 0.3 A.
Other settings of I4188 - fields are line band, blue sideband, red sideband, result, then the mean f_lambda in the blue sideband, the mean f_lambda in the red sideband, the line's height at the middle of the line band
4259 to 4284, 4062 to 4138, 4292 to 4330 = -1.9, 19.4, 16.9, 17.4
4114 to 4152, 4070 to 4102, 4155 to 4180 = -0.8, 19.4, 20.2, 19.9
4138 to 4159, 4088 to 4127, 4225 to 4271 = -1.1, 19.4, 19.2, 19.4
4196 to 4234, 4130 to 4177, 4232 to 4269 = 0.4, 20.2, 19.5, 19.8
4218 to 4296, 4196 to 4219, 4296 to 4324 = -2.7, 19.9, 16.6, 18.3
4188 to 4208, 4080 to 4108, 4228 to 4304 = -1.0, 19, 18.5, 18.7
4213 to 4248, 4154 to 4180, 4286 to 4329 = -1.3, 20.2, 16.9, 18.7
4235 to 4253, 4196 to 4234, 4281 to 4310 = -0.9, 19.5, 16.1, 18.3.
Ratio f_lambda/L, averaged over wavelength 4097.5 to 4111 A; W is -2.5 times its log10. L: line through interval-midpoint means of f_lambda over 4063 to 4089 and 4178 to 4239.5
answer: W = 0.118 mag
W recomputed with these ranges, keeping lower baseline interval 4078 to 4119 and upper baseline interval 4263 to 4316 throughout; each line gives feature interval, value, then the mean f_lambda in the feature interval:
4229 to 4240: -0.12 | 19.8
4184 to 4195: -0.08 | 19.8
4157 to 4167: -0.12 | 20.9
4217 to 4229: -0.03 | 18.4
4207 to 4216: -0.14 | 20.6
